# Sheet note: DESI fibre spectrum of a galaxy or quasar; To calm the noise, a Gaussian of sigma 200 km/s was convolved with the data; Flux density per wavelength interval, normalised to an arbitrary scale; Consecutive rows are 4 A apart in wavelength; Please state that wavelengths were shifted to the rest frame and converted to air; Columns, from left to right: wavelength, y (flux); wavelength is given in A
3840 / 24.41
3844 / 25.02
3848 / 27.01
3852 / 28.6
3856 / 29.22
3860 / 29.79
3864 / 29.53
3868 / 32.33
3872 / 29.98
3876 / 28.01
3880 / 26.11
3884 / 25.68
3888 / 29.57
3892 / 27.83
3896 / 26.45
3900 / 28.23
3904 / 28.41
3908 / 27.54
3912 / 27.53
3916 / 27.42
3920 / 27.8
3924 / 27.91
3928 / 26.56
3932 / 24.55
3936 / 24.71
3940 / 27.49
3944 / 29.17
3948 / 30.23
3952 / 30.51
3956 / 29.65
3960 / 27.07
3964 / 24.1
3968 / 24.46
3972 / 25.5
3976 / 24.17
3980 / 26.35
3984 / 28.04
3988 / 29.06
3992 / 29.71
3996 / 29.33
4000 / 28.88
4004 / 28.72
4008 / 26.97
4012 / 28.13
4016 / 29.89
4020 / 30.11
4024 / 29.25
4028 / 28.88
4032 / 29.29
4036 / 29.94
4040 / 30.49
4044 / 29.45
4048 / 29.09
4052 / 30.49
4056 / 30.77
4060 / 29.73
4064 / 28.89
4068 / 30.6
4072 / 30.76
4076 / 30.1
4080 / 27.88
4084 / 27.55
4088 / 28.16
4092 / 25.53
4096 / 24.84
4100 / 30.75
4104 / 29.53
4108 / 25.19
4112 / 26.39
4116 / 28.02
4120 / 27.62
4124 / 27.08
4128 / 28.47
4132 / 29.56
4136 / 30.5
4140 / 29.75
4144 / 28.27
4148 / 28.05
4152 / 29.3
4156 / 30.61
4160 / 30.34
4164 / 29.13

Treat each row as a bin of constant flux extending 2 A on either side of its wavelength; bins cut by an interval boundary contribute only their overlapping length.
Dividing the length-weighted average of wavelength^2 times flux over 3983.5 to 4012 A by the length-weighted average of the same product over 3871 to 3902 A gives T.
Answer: 1.10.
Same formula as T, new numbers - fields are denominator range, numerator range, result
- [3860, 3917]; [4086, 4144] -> 1.11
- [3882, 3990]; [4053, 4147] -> 1.14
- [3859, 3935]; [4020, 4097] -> 1.13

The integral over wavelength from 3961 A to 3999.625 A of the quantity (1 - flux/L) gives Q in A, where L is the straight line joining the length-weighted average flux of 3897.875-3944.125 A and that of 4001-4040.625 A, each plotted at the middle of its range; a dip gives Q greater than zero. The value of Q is 2.05 A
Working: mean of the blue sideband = 27.2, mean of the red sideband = 29.1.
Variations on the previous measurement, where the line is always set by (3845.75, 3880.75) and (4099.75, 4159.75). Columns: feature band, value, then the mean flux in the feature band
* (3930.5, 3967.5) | 1.9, 27.4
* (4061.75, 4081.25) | -0.7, 29.7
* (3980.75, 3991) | 0.2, 28.4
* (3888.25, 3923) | 1.4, 27.8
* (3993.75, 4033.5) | -0.2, 28.9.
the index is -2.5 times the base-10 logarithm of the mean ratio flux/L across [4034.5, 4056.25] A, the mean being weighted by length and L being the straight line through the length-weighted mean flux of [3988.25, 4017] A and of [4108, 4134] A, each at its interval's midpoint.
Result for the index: -0.06 mag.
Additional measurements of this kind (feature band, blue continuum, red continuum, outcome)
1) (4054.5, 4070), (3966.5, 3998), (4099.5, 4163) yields -0.076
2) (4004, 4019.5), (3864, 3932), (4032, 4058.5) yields 0.036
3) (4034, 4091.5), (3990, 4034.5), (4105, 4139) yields -0.035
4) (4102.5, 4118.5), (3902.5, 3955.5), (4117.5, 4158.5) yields 0.060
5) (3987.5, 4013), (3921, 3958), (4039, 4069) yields 0.010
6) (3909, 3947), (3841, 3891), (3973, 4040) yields 0.051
